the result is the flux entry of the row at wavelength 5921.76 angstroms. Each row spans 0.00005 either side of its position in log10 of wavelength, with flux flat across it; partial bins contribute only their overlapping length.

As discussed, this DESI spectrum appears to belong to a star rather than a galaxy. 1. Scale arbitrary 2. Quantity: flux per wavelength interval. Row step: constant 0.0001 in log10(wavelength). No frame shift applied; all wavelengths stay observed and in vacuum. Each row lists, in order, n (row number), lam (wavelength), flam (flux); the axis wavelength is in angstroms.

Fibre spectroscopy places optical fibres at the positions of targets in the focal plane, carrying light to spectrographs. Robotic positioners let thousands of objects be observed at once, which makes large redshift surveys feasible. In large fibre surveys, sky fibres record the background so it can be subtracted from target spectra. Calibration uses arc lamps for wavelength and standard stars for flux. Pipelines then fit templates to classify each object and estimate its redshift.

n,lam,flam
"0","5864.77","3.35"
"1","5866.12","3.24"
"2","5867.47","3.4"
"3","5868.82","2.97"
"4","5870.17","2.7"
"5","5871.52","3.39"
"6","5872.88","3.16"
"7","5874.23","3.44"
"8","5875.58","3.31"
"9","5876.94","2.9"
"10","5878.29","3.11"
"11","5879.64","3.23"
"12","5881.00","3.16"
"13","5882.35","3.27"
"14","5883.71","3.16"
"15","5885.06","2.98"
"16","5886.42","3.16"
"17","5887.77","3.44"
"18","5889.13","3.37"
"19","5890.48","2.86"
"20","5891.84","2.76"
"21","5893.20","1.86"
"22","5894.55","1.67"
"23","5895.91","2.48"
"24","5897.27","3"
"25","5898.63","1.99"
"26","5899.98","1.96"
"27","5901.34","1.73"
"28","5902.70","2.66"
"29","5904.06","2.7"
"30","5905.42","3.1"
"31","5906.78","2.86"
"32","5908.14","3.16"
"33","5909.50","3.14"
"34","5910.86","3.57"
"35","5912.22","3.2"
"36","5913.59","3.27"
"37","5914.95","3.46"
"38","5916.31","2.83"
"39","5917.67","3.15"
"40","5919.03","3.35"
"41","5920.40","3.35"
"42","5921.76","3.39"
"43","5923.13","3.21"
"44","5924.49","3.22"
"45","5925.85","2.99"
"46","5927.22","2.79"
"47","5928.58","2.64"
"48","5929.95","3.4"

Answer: 3.39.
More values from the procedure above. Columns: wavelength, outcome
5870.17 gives 2.7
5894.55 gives 1.67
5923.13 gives 3.21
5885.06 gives 2.98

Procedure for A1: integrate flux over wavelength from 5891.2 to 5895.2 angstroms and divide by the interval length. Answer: 2.1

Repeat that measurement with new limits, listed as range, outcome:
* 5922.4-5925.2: 3.22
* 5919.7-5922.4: 3.37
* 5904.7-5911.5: 3.16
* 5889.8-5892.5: 2.81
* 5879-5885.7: 3.16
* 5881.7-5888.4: 3.2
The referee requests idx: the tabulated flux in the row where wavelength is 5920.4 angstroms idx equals 3.35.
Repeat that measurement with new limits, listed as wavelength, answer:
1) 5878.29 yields 3.11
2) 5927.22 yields 2.79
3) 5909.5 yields 3.14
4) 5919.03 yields 3.35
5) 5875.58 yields 3.31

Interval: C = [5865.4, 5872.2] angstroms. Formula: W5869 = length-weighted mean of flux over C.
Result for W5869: 3.14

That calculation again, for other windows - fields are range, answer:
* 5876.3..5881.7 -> 3.11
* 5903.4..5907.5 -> 2.89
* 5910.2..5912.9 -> 3.39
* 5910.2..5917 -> 3.26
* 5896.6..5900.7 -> 2.31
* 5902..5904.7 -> 2.67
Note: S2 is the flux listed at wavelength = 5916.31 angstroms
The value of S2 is 2.83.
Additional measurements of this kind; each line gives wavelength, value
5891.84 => 2.76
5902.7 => 2.66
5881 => 3.16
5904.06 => 2.7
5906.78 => 2.86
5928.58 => 2.64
